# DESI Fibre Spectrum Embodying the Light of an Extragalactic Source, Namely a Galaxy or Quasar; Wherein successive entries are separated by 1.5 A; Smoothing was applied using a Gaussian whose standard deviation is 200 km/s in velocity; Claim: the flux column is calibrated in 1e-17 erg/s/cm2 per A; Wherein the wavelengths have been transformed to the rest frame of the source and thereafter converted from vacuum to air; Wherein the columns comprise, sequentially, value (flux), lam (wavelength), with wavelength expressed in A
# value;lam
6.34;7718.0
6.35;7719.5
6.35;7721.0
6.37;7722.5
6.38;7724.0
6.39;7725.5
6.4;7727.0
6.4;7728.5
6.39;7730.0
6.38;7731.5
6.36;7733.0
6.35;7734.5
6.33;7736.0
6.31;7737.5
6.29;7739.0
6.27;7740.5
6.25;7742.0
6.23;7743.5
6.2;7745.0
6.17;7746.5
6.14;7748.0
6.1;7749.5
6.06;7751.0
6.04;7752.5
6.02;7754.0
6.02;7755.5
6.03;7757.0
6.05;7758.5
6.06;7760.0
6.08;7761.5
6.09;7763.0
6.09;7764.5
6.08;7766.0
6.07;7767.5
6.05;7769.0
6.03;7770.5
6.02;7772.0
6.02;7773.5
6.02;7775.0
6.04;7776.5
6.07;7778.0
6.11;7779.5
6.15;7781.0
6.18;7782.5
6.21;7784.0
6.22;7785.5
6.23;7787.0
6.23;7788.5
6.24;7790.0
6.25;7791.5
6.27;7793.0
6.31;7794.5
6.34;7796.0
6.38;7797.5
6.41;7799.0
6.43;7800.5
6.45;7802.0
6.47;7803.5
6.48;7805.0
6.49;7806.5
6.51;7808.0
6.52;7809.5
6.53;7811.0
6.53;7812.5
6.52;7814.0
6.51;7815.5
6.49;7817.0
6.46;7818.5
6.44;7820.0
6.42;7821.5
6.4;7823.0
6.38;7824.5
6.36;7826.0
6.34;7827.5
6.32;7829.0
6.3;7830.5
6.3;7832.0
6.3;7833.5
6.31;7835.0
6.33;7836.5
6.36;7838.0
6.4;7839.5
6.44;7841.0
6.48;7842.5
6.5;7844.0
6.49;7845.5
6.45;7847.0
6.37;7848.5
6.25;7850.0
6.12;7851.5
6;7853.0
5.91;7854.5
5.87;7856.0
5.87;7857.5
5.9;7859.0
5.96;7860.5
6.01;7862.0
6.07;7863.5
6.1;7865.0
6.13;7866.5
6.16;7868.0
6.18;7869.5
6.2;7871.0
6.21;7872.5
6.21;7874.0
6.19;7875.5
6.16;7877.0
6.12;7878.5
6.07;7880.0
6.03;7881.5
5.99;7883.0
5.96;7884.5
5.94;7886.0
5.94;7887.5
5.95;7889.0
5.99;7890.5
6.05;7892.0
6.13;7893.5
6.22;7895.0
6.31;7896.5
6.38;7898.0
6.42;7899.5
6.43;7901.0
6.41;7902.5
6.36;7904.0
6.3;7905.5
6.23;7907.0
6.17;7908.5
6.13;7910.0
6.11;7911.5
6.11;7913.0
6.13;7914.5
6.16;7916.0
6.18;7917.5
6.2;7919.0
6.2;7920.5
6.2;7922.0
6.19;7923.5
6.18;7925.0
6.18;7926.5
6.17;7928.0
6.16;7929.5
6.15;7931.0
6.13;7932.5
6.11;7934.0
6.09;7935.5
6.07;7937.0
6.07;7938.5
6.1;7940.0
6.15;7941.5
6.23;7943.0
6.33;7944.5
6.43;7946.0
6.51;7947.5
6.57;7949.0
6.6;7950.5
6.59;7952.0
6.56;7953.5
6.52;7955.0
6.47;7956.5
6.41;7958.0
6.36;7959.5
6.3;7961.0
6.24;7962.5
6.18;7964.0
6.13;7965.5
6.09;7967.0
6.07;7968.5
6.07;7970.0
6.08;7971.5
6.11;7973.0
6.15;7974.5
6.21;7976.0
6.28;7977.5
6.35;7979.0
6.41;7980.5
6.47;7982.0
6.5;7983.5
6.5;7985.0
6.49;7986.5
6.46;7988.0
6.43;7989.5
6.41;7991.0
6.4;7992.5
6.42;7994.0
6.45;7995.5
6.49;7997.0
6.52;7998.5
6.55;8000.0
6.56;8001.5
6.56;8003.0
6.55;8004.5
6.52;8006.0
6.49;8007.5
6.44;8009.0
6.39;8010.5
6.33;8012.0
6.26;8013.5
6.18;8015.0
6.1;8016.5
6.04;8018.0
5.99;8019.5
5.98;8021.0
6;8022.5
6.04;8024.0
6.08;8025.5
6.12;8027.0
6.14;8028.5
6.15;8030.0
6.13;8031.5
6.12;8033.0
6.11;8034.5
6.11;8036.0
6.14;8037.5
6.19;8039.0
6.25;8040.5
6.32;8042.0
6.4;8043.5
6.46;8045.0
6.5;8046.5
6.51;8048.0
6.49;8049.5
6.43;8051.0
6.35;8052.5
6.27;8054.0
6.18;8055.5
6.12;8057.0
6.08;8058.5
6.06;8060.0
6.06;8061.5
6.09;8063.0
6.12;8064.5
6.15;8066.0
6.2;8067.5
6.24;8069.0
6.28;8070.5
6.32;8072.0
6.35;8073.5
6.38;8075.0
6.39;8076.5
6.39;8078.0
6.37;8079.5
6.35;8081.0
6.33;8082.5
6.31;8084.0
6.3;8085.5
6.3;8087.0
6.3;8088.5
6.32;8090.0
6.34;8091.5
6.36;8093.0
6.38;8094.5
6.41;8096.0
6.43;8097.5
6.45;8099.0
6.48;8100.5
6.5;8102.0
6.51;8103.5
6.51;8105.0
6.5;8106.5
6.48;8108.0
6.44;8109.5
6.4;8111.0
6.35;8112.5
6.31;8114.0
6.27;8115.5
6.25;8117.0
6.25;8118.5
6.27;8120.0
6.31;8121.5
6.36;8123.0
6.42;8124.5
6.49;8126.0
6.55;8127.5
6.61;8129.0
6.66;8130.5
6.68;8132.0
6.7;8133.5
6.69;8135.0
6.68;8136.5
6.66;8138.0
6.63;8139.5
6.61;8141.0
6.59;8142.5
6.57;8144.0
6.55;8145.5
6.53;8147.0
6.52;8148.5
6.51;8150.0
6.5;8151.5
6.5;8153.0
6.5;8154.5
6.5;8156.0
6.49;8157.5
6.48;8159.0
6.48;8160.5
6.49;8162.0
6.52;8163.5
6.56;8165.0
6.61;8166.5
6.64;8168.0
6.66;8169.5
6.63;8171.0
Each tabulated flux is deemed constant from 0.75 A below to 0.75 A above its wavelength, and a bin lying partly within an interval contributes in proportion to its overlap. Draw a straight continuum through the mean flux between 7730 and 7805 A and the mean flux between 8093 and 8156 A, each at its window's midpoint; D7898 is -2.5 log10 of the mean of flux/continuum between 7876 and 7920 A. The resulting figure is 0.02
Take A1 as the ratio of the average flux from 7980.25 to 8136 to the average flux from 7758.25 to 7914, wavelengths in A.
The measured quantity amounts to 1.0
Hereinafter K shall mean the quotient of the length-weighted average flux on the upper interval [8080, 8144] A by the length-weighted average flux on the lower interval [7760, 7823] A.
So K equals 1.03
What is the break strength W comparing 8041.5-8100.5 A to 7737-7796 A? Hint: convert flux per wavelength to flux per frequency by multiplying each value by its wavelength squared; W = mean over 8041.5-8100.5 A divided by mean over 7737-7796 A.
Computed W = 1.11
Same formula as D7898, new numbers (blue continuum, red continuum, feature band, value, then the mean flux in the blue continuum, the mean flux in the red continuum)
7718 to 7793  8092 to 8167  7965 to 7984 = 0.02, 6.19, 6.49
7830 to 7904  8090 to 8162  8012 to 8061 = 0.03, 6.18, 6.48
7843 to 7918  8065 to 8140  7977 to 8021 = -0.02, 6.15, 6.41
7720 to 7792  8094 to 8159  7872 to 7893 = 0.04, 6.18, 6.49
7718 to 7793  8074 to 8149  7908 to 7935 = 0.03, 6.19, 6.45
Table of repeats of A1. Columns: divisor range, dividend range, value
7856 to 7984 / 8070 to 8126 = 1.03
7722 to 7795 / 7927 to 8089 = 1.02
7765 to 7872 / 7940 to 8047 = 1.01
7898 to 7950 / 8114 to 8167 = 1.05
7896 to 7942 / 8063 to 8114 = 1.03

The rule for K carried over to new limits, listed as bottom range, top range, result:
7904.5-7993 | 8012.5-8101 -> 1.00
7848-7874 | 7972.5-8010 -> 1.06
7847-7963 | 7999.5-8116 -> 1.02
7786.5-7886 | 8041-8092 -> 1.00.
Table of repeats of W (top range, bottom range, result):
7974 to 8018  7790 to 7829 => 1.05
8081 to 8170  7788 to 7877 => 1.11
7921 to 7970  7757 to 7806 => 1.05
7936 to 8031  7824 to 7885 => 1.05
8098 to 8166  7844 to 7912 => 1.13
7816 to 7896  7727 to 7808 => 1.02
